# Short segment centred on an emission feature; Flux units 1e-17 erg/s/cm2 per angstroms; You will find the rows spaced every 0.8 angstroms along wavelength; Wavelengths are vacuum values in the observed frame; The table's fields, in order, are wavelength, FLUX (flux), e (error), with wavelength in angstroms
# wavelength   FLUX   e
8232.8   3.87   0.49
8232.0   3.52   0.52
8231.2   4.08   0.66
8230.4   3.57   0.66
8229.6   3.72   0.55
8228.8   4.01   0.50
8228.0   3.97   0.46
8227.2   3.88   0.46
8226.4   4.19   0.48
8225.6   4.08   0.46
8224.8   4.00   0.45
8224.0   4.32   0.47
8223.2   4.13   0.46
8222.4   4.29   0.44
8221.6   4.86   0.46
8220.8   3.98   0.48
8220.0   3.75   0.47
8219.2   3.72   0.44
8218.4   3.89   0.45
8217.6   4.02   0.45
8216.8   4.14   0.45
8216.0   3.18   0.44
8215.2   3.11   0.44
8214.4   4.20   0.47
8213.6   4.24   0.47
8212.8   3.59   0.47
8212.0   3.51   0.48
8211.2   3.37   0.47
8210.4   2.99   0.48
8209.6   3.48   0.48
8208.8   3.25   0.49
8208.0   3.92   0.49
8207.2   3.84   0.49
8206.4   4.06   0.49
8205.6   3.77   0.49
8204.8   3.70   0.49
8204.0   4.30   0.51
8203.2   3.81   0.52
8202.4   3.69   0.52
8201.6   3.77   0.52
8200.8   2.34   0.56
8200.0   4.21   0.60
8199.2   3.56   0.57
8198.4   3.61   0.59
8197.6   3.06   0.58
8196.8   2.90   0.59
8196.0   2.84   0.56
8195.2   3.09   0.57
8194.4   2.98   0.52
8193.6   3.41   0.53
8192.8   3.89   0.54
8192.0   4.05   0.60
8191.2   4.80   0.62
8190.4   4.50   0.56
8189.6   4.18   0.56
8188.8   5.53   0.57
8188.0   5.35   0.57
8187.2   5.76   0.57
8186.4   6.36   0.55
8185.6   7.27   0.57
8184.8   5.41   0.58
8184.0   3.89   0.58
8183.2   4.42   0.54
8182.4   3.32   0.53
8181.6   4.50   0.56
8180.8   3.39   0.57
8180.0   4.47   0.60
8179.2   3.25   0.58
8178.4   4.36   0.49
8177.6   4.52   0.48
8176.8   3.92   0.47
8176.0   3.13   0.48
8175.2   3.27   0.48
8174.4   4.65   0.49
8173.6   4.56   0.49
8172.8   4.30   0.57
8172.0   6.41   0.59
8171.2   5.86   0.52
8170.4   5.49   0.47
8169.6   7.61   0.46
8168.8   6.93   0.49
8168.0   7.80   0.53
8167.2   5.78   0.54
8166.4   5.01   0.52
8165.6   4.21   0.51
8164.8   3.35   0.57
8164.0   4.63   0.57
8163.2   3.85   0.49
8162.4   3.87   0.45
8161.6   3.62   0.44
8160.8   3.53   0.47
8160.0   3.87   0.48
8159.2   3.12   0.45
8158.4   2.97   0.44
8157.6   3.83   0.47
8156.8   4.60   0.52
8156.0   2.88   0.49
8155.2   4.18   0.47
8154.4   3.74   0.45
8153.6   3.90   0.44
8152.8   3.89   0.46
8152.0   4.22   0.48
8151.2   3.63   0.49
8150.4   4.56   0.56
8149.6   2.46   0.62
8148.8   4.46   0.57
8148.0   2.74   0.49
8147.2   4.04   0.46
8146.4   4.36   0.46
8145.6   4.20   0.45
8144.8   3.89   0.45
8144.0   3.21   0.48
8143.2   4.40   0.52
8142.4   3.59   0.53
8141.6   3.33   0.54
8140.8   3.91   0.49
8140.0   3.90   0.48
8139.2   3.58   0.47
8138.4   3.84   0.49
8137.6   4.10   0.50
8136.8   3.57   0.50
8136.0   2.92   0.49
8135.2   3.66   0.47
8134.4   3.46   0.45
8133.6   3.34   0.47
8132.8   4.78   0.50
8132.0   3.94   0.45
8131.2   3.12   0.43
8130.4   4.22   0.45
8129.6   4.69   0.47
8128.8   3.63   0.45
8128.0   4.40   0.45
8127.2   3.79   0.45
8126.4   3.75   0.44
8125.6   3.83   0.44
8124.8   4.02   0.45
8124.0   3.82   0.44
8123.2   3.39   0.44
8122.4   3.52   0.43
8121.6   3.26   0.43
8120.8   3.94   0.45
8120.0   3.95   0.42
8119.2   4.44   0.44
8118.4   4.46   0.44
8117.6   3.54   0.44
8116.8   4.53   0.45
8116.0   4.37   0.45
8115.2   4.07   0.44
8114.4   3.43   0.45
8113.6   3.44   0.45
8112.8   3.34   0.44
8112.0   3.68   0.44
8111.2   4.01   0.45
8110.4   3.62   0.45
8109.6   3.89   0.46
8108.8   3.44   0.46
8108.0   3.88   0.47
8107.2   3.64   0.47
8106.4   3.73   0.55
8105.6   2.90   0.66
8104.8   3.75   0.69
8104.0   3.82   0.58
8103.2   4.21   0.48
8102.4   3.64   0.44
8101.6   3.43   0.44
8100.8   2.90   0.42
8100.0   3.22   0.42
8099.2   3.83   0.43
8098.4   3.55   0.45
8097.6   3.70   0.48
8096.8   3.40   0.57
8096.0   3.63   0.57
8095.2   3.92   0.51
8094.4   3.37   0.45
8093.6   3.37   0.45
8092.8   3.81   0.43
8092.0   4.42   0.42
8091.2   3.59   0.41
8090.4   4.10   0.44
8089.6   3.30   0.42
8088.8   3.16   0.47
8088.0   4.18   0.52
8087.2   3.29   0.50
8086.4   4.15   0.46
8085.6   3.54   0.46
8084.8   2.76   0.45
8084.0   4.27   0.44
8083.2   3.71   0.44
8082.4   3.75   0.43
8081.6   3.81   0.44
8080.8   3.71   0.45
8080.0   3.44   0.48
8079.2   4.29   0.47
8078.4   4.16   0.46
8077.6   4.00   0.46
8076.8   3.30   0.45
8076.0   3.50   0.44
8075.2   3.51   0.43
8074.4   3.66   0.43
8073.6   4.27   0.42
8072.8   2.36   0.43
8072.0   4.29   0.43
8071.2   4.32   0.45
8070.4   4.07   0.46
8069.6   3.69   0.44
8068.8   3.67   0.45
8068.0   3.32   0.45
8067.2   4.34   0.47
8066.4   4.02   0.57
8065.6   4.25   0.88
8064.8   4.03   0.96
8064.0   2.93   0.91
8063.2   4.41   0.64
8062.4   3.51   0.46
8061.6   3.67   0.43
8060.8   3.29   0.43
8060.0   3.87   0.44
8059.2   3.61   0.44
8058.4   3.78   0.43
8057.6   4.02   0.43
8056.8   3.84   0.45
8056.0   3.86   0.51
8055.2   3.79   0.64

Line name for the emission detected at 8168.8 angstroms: [S II] 6716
